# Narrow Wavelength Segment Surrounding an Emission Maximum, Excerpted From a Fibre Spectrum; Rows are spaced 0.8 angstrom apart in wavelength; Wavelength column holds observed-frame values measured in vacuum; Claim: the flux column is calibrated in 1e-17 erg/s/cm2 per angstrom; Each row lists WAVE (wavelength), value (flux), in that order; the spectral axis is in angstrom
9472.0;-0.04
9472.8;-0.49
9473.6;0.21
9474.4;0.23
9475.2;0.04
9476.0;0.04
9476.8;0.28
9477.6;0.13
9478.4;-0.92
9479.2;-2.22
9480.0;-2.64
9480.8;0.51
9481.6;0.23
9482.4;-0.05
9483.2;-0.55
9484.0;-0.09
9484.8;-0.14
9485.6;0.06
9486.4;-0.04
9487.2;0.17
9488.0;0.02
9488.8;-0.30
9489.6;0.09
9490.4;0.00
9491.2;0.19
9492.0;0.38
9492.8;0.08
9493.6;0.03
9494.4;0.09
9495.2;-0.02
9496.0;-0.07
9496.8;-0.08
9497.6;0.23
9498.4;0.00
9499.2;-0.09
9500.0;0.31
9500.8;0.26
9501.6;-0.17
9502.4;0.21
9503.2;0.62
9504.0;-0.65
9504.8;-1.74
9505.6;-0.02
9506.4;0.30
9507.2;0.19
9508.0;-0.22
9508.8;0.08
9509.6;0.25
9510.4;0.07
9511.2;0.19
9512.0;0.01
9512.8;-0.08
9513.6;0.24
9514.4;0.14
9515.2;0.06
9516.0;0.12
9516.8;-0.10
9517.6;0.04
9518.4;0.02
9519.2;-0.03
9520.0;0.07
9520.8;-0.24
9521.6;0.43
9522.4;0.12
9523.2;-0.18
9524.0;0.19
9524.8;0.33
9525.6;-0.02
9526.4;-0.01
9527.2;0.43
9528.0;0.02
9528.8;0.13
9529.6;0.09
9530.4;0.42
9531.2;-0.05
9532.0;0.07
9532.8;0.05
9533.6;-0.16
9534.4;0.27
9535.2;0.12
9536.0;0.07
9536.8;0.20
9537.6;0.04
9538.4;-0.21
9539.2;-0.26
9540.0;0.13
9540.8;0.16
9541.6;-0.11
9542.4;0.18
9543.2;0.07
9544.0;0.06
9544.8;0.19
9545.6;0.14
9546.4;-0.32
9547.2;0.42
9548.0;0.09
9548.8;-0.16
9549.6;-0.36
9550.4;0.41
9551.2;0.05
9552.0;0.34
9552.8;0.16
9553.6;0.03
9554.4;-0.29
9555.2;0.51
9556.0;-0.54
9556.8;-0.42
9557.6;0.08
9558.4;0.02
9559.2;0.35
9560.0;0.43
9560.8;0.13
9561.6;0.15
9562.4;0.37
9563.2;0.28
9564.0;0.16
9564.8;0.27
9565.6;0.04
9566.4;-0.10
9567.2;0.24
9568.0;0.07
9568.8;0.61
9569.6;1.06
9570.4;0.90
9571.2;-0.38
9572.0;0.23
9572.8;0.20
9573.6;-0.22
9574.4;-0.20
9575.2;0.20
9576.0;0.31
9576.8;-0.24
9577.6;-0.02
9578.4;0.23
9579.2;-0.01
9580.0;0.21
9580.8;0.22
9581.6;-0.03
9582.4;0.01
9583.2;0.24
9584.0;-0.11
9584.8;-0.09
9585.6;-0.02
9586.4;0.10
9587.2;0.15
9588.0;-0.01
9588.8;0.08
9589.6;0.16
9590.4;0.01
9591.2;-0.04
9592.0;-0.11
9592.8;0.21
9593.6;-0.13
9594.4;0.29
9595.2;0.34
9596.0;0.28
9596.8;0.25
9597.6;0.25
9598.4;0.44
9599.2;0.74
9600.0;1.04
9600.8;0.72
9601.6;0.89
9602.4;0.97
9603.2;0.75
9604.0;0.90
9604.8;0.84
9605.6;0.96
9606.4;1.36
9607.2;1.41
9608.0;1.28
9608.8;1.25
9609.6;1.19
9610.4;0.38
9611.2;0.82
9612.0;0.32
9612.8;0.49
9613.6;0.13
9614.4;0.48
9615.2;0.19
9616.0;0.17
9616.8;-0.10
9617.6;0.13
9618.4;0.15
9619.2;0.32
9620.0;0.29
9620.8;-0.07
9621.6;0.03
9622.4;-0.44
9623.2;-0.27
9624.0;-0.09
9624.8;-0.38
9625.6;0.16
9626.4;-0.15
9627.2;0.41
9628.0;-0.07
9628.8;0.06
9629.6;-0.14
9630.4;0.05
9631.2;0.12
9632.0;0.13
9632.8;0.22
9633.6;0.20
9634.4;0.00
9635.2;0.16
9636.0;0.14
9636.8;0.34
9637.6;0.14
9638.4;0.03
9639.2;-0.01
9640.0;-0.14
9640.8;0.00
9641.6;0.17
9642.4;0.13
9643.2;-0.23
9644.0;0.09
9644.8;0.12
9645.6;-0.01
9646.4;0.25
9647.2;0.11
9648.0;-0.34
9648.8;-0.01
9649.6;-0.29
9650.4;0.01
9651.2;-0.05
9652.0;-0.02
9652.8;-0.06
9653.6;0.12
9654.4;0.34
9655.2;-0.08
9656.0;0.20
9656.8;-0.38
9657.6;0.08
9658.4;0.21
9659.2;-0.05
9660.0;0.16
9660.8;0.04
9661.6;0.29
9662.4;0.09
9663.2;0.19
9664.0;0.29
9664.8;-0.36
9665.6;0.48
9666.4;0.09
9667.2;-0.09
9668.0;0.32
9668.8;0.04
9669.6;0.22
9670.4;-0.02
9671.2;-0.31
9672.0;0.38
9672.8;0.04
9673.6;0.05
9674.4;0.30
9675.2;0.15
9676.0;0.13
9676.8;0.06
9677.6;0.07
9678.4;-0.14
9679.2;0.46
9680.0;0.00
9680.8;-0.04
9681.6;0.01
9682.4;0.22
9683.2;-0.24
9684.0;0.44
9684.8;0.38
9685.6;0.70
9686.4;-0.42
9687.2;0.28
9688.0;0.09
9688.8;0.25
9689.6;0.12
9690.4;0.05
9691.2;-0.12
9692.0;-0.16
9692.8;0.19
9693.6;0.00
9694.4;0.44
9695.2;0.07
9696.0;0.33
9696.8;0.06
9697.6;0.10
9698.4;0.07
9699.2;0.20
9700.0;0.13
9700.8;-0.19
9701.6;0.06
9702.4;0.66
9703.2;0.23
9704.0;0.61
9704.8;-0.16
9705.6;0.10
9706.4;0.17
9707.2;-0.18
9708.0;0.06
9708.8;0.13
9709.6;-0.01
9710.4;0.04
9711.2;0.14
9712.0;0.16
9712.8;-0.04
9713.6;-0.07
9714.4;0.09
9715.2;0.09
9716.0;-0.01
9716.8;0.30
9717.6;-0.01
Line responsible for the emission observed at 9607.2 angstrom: [O II]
